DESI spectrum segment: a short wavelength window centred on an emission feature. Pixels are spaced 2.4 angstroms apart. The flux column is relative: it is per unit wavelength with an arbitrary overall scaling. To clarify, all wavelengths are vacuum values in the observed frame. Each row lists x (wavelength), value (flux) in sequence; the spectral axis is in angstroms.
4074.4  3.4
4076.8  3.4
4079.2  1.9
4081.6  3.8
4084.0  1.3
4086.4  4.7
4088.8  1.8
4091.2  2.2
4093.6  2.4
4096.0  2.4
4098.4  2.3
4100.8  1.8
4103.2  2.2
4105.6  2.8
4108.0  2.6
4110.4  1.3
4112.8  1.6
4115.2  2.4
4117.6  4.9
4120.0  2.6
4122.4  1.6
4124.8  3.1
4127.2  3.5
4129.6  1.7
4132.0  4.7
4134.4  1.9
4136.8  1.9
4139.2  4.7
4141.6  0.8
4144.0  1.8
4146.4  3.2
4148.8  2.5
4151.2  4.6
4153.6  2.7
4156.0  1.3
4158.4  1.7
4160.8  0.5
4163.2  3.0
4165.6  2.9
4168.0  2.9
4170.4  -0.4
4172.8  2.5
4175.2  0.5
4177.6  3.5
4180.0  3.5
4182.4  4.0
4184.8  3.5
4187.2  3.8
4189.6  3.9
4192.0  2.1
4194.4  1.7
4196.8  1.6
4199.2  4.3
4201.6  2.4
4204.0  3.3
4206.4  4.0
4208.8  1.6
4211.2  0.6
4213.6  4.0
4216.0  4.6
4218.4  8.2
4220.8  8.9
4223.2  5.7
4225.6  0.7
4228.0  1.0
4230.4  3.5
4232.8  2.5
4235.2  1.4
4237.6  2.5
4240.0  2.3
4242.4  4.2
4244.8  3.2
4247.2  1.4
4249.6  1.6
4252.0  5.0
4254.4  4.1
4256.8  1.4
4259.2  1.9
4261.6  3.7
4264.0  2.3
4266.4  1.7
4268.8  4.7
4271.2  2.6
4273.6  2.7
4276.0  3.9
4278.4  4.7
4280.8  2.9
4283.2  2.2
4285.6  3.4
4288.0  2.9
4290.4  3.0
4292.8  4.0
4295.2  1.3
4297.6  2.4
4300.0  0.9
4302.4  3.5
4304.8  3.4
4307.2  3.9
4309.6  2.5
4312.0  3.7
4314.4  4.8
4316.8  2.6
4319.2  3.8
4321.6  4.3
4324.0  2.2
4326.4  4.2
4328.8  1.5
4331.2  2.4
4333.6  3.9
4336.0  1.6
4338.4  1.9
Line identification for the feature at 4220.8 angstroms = [O II]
